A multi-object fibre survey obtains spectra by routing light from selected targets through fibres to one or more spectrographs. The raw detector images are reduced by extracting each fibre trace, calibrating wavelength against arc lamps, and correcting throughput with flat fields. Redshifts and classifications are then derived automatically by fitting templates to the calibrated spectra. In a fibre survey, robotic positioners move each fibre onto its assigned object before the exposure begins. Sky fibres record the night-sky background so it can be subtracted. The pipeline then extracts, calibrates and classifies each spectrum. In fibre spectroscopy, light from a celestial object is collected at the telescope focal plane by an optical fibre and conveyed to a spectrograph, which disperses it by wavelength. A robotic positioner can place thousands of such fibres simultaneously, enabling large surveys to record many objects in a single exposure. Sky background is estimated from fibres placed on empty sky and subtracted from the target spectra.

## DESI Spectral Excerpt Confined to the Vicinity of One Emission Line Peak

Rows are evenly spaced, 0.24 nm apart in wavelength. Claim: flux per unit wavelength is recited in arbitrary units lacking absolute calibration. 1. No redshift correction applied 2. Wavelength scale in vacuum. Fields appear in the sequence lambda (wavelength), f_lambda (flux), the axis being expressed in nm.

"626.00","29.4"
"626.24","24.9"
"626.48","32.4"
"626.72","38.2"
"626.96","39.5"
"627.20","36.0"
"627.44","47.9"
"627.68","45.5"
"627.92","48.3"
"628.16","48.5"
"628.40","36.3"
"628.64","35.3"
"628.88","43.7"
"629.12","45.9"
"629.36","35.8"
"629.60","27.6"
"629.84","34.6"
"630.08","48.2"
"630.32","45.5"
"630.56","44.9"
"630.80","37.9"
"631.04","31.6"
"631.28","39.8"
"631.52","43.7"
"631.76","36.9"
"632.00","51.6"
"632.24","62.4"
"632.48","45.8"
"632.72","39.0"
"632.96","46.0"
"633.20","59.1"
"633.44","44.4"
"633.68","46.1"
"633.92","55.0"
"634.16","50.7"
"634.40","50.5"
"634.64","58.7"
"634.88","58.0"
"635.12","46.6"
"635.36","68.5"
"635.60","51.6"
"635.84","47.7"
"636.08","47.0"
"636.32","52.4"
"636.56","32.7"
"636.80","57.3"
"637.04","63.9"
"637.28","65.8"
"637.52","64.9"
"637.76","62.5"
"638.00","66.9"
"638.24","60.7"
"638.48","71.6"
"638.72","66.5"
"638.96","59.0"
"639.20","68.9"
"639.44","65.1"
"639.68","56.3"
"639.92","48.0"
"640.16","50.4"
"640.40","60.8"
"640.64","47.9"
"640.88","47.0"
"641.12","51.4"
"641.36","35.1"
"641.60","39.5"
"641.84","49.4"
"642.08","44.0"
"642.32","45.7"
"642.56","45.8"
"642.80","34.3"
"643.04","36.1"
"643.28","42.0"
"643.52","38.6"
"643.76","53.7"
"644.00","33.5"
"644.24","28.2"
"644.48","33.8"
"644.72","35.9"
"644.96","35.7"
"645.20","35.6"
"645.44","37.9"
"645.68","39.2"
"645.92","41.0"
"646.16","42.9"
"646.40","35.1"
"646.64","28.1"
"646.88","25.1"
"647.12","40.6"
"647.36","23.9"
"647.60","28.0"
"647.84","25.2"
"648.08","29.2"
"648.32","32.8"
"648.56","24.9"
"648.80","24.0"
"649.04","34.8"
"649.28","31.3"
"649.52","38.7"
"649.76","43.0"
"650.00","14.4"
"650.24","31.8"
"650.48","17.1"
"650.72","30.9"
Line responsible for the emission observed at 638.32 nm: C III]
